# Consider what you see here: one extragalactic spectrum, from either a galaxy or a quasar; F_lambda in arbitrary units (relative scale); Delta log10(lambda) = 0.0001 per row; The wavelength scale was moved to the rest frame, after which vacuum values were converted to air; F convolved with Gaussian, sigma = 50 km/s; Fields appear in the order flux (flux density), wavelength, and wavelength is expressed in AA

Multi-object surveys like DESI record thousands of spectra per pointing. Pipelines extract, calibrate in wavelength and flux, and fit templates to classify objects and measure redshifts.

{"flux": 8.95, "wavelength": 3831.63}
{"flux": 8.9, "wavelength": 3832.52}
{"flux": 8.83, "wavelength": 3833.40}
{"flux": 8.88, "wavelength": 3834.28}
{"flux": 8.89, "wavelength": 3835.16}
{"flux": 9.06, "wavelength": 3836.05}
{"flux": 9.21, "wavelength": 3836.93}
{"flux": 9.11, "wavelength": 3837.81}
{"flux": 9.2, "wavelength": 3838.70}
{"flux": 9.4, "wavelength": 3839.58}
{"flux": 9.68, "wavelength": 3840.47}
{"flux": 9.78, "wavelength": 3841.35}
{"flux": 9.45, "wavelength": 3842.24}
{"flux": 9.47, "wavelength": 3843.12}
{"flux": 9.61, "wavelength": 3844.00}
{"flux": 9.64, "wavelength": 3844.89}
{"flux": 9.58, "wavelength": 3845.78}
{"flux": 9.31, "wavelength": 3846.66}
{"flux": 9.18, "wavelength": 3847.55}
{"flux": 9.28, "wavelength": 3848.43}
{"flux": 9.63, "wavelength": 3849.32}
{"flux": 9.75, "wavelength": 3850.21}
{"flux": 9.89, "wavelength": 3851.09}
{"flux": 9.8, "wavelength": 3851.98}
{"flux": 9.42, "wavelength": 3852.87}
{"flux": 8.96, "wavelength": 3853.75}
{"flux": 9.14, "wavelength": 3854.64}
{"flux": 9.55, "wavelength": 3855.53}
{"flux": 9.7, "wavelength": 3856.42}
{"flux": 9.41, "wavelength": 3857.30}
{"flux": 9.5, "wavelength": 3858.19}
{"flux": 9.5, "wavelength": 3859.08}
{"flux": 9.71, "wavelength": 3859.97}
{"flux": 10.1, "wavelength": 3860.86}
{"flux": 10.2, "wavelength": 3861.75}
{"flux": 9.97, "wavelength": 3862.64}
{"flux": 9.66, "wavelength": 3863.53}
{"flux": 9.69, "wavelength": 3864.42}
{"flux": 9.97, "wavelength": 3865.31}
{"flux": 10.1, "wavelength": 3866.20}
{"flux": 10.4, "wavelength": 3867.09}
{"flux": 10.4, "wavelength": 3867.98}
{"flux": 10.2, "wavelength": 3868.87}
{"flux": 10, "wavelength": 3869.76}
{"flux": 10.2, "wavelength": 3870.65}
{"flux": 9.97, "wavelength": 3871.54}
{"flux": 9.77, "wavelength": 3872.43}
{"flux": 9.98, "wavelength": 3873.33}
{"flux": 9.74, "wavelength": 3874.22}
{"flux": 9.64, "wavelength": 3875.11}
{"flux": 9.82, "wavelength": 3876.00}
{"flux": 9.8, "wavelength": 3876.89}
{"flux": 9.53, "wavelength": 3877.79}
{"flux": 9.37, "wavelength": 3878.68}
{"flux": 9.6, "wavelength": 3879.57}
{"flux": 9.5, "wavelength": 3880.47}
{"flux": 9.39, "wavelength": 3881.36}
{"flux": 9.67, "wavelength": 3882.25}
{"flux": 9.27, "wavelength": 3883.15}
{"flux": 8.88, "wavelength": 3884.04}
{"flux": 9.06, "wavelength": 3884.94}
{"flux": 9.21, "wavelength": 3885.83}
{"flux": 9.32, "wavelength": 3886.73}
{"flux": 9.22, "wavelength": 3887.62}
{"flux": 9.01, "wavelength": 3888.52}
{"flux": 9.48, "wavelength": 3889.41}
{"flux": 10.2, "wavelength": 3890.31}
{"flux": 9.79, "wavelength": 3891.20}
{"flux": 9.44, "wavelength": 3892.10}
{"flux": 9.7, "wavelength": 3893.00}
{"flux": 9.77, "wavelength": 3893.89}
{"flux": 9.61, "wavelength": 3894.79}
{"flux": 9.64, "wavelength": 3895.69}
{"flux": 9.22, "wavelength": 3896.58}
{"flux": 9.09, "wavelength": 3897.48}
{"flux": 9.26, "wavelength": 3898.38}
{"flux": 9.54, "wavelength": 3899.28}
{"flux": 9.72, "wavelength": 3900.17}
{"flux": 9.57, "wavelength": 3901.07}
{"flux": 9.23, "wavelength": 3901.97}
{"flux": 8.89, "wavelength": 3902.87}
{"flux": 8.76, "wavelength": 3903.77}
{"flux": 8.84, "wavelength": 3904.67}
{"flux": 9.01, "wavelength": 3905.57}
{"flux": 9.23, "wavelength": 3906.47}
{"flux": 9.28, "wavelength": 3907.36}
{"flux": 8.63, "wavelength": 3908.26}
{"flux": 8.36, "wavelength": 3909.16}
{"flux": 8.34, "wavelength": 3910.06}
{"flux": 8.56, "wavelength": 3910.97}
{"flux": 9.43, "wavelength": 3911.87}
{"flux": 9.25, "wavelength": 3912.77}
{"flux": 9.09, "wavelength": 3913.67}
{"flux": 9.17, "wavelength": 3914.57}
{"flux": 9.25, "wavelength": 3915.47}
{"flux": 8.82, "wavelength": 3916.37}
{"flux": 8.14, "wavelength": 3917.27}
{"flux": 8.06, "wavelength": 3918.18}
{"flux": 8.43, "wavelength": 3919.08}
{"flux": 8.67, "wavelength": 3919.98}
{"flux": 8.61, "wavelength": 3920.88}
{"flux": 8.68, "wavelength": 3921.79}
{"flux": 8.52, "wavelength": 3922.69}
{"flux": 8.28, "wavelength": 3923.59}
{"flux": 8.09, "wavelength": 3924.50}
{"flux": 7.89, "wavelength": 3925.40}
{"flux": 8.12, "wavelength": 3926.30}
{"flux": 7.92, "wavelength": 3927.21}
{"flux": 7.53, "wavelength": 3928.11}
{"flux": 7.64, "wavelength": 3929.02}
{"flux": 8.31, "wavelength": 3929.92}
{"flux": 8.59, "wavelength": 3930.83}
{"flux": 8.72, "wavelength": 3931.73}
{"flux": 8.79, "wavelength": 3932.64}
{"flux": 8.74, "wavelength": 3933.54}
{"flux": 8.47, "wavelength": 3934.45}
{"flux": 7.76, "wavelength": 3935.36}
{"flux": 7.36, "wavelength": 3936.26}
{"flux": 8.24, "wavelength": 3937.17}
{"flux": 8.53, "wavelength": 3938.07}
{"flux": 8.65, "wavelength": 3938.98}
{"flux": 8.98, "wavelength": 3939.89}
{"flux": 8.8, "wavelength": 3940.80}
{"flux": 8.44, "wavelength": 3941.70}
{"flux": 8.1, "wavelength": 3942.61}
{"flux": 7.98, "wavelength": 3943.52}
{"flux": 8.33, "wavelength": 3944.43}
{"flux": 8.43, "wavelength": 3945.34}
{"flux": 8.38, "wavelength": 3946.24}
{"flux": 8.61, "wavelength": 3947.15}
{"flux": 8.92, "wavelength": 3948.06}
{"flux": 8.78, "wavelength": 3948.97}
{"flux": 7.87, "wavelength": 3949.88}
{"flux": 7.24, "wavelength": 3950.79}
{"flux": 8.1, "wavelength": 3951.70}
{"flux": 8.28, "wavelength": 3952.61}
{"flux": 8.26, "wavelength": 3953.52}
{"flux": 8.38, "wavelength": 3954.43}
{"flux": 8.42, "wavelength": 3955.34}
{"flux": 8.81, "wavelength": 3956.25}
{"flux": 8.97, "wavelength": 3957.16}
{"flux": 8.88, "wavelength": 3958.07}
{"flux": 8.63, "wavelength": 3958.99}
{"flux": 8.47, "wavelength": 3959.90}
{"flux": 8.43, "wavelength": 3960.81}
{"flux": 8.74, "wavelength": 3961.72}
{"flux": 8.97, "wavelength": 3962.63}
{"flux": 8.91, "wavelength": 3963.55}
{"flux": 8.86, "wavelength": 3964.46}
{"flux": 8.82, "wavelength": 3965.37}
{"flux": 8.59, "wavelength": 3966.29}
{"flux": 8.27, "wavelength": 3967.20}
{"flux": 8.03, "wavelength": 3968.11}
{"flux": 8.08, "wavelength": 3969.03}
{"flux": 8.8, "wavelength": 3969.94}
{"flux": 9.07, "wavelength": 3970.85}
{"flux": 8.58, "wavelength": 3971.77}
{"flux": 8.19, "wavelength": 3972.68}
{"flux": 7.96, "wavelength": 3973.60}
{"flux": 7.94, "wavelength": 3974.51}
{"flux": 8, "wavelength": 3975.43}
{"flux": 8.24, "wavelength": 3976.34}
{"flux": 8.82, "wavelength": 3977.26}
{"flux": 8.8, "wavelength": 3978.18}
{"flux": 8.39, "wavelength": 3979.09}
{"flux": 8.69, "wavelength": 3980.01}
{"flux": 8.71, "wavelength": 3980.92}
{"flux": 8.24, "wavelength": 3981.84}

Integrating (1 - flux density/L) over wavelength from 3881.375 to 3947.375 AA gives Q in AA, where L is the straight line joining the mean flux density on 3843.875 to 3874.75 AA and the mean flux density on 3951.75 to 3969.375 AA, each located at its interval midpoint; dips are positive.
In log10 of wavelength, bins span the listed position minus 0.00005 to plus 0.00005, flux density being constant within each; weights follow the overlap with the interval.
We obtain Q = 2.2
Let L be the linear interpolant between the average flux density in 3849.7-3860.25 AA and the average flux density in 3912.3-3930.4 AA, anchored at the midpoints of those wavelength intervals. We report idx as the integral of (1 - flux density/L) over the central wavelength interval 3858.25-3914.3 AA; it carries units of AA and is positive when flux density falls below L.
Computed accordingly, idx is -3.0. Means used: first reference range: 9.53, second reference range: 8.42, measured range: 9.49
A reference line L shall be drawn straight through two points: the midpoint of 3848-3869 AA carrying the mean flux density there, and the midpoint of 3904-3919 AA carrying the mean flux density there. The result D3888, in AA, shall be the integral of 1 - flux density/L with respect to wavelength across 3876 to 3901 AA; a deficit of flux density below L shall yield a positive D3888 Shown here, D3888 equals -0.7 AA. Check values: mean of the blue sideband 9.74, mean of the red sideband 8.83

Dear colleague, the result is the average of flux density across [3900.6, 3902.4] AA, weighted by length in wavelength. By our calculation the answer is 9.39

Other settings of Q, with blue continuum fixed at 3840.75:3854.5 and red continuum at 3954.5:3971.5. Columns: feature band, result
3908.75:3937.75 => 1.7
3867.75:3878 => -0.7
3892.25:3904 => -0.3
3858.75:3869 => -0.7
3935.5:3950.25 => 0.7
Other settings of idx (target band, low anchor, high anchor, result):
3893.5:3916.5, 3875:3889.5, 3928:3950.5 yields -0.4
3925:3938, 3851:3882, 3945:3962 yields 0.9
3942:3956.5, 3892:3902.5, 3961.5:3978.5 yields 0.8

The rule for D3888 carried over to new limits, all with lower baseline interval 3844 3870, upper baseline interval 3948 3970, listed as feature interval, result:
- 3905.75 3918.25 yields 0.3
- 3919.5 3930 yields 0.8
